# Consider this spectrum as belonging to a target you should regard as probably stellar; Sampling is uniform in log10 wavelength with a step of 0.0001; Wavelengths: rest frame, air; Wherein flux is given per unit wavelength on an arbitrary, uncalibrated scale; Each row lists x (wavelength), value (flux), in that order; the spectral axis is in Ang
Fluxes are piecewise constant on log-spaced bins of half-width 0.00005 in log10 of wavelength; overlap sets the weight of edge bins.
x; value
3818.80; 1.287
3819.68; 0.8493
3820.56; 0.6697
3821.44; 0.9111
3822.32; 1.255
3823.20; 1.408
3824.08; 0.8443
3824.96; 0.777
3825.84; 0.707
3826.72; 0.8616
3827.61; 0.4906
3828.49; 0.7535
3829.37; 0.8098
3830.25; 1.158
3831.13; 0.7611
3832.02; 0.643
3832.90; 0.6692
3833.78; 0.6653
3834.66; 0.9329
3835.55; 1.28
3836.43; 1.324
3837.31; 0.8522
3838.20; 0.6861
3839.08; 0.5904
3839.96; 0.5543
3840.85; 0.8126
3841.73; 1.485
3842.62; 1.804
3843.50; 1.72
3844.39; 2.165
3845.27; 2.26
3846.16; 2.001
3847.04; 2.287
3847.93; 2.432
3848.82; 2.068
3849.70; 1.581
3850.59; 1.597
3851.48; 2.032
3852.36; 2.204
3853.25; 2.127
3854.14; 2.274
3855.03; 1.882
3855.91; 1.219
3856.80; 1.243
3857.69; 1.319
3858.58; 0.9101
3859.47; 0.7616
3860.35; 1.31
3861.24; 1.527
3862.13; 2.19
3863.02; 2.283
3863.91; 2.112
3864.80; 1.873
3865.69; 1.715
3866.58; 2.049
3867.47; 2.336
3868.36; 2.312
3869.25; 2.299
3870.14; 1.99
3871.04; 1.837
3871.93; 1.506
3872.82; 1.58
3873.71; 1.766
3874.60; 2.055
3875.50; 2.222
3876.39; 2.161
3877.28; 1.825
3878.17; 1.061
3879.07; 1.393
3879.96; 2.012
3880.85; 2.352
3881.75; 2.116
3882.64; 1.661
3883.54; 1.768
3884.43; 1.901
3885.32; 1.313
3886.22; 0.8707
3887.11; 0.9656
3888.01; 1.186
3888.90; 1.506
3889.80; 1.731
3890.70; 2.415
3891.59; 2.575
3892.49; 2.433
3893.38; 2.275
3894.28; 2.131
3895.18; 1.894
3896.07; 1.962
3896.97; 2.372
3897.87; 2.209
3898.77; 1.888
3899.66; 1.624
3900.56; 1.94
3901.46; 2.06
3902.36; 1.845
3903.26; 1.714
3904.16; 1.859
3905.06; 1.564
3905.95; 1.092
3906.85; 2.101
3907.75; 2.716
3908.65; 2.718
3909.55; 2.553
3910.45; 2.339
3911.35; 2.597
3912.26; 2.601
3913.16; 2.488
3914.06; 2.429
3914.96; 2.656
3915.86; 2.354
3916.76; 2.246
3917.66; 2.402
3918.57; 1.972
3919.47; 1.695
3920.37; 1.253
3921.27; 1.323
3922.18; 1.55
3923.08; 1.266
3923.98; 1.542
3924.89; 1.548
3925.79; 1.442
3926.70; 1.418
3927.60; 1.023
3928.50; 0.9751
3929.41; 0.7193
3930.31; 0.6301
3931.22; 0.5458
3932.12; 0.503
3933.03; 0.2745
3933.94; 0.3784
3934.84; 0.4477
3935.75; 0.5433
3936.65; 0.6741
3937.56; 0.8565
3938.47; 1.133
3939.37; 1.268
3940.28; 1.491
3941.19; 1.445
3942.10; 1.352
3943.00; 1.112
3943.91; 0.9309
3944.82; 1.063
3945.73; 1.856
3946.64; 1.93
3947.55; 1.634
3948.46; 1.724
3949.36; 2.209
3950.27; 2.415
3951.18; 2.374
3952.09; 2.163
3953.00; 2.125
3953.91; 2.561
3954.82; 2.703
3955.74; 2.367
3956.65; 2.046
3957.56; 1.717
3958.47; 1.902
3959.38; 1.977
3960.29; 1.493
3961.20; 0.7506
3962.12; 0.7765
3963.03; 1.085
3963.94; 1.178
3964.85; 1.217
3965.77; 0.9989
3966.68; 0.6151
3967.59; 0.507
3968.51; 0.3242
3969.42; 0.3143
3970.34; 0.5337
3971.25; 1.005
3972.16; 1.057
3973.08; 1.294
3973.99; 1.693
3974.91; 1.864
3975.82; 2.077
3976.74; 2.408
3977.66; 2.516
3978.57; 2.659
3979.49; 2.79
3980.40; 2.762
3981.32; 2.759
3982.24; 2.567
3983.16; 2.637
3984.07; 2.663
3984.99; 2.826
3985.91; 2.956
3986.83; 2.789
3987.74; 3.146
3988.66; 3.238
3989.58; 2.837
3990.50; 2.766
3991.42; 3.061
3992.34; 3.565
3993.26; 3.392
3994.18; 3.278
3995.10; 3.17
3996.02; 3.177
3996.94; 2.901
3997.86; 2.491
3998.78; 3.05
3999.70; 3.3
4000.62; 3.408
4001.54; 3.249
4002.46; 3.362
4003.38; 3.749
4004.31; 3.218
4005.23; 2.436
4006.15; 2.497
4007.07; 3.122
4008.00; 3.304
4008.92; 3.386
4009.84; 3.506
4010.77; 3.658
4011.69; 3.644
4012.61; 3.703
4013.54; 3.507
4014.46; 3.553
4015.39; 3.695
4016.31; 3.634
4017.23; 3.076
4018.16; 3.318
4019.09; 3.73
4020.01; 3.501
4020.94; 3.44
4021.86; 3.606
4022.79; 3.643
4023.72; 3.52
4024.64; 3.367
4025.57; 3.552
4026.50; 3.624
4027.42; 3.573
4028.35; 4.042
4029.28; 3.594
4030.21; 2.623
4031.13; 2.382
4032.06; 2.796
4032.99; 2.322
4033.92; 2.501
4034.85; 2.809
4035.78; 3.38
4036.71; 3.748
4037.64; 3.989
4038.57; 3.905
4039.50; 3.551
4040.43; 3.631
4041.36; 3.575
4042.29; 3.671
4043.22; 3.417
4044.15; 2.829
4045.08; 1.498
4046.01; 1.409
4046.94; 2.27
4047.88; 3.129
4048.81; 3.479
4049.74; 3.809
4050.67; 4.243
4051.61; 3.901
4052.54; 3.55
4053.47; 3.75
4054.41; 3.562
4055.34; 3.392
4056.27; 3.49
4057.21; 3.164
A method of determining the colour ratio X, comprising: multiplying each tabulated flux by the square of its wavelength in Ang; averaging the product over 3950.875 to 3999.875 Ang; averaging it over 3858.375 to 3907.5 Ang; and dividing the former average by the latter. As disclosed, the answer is 1.2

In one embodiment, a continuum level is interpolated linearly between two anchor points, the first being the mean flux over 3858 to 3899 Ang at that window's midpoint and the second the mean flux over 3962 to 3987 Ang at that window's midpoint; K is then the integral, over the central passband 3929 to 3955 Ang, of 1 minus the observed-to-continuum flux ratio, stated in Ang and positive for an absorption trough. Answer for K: 6.4 Ang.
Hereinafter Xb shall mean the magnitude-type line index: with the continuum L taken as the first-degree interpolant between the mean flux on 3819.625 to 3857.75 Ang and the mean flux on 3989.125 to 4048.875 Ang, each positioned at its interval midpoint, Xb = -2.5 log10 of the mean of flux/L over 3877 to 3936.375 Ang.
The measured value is 0.17 mag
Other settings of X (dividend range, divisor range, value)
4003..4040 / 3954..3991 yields 1.80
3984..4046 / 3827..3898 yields 2.13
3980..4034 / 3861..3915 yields 1.72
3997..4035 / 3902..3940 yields 2.22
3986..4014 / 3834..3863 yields 2.23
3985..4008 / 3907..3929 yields 1.64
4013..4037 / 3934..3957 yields 2.17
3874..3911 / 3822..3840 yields 2.29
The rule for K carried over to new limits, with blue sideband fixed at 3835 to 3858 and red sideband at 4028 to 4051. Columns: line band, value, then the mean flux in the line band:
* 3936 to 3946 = 5.0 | 1.17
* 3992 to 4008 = -1.8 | 3.14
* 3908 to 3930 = 2.9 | 1.88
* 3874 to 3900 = 0.9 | 1.86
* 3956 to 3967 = 5.1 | 1.34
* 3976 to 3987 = 0.0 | 2.67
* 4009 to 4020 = -2.3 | 3.54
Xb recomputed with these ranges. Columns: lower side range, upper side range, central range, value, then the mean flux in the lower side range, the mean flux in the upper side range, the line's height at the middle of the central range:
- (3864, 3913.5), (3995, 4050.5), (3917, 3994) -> 0.48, 1.95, 3.26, 2.6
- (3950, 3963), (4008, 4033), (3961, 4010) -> 0.13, 1.92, 3.43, 2.6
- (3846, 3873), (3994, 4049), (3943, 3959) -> 0.32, 1.83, 3.24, 2.63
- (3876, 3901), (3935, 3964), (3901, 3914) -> -0.23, 1.84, 1.58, 1.76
